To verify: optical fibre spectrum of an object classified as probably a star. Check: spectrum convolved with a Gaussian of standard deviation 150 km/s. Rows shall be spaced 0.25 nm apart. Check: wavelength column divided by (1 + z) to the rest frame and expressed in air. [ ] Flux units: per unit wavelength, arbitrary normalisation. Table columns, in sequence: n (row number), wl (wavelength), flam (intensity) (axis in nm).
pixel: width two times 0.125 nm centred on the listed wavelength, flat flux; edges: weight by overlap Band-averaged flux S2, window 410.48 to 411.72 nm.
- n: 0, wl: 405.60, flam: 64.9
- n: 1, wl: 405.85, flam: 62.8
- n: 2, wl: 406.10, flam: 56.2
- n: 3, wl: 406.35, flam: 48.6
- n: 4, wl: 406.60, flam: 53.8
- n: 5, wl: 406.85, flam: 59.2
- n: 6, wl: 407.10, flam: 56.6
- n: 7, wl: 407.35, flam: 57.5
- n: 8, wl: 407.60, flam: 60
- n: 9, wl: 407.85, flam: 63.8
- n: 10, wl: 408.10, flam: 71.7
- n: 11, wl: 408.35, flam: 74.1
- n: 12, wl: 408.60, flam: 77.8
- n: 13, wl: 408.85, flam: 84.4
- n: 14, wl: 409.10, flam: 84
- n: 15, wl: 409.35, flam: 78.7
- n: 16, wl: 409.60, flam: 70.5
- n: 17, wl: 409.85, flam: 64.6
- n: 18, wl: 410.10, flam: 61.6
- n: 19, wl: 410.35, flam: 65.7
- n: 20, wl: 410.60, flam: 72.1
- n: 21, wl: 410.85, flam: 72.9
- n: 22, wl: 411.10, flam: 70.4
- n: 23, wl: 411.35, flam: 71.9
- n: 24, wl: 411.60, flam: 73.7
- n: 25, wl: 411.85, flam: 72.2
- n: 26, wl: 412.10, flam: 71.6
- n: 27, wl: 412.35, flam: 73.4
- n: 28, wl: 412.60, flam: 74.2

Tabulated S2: 72.2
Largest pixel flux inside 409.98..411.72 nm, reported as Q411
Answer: 73.7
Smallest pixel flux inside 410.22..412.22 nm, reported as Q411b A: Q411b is 65.7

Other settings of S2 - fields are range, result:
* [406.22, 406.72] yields 51.2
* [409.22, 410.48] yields 68.3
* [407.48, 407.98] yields 62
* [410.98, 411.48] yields 71.2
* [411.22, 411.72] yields 72.8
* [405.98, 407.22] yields 54.9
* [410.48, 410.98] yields 72.5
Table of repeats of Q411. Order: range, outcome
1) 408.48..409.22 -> 84.4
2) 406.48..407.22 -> 59.2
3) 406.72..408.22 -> 71.7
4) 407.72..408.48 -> 74.1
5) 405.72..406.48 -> 62.8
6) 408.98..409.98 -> 84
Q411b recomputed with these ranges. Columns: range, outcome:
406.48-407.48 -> 53.8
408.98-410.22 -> 61.6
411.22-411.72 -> 71.9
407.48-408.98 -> 60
